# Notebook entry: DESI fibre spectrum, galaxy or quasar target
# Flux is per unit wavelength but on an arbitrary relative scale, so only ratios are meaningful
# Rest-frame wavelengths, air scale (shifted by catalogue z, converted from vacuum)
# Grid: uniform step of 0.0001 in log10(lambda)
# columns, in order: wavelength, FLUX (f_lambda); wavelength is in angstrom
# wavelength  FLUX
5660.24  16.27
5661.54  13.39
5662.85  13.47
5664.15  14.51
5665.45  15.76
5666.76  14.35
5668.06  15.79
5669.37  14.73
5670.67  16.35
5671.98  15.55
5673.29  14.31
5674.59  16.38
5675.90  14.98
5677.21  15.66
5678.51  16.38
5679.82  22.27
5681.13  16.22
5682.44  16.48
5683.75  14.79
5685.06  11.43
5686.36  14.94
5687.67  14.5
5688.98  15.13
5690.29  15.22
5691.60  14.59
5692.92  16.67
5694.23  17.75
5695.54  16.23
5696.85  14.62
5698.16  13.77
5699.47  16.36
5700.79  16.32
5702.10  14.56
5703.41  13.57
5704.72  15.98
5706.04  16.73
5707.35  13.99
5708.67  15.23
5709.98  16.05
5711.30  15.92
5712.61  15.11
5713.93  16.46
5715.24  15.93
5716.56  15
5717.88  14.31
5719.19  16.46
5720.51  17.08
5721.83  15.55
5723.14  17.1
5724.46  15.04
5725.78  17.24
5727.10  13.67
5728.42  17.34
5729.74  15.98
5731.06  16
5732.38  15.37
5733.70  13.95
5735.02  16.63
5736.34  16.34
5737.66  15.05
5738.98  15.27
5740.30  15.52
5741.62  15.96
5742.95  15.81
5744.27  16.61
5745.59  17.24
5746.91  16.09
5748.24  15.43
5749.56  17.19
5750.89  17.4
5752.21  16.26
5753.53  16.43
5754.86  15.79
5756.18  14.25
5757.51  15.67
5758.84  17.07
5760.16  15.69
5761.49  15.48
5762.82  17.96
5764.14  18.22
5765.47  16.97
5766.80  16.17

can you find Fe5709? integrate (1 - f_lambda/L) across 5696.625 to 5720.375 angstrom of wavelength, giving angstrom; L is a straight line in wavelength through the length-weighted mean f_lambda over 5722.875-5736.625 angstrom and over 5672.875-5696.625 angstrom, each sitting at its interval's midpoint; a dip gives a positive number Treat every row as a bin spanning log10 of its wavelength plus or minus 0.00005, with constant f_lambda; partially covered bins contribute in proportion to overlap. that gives 0.6 angstrom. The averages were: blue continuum 15.8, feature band 15.4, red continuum 15.8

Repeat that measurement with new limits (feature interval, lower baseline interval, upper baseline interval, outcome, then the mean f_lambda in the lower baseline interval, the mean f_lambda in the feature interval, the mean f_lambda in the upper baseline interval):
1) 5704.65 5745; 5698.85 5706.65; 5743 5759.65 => 0.3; 15.6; 15.8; 16.3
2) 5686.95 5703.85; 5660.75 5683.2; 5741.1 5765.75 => 0.6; 15.7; 15.3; 16.4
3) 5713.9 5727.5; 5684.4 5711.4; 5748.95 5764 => -0.1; 15.2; 15.8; 16.4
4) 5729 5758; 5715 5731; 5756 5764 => 0.3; 15.9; 15.9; 16.3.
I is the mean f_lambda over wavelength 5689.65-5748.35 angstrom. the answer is 15.7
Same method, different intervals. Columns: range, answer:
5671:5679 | 15.6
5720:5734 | 15.9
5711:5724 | 15.9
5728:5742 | 15.7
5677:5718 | 15.6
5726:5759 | 15.9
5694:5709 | 15.4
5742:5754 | 16.5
